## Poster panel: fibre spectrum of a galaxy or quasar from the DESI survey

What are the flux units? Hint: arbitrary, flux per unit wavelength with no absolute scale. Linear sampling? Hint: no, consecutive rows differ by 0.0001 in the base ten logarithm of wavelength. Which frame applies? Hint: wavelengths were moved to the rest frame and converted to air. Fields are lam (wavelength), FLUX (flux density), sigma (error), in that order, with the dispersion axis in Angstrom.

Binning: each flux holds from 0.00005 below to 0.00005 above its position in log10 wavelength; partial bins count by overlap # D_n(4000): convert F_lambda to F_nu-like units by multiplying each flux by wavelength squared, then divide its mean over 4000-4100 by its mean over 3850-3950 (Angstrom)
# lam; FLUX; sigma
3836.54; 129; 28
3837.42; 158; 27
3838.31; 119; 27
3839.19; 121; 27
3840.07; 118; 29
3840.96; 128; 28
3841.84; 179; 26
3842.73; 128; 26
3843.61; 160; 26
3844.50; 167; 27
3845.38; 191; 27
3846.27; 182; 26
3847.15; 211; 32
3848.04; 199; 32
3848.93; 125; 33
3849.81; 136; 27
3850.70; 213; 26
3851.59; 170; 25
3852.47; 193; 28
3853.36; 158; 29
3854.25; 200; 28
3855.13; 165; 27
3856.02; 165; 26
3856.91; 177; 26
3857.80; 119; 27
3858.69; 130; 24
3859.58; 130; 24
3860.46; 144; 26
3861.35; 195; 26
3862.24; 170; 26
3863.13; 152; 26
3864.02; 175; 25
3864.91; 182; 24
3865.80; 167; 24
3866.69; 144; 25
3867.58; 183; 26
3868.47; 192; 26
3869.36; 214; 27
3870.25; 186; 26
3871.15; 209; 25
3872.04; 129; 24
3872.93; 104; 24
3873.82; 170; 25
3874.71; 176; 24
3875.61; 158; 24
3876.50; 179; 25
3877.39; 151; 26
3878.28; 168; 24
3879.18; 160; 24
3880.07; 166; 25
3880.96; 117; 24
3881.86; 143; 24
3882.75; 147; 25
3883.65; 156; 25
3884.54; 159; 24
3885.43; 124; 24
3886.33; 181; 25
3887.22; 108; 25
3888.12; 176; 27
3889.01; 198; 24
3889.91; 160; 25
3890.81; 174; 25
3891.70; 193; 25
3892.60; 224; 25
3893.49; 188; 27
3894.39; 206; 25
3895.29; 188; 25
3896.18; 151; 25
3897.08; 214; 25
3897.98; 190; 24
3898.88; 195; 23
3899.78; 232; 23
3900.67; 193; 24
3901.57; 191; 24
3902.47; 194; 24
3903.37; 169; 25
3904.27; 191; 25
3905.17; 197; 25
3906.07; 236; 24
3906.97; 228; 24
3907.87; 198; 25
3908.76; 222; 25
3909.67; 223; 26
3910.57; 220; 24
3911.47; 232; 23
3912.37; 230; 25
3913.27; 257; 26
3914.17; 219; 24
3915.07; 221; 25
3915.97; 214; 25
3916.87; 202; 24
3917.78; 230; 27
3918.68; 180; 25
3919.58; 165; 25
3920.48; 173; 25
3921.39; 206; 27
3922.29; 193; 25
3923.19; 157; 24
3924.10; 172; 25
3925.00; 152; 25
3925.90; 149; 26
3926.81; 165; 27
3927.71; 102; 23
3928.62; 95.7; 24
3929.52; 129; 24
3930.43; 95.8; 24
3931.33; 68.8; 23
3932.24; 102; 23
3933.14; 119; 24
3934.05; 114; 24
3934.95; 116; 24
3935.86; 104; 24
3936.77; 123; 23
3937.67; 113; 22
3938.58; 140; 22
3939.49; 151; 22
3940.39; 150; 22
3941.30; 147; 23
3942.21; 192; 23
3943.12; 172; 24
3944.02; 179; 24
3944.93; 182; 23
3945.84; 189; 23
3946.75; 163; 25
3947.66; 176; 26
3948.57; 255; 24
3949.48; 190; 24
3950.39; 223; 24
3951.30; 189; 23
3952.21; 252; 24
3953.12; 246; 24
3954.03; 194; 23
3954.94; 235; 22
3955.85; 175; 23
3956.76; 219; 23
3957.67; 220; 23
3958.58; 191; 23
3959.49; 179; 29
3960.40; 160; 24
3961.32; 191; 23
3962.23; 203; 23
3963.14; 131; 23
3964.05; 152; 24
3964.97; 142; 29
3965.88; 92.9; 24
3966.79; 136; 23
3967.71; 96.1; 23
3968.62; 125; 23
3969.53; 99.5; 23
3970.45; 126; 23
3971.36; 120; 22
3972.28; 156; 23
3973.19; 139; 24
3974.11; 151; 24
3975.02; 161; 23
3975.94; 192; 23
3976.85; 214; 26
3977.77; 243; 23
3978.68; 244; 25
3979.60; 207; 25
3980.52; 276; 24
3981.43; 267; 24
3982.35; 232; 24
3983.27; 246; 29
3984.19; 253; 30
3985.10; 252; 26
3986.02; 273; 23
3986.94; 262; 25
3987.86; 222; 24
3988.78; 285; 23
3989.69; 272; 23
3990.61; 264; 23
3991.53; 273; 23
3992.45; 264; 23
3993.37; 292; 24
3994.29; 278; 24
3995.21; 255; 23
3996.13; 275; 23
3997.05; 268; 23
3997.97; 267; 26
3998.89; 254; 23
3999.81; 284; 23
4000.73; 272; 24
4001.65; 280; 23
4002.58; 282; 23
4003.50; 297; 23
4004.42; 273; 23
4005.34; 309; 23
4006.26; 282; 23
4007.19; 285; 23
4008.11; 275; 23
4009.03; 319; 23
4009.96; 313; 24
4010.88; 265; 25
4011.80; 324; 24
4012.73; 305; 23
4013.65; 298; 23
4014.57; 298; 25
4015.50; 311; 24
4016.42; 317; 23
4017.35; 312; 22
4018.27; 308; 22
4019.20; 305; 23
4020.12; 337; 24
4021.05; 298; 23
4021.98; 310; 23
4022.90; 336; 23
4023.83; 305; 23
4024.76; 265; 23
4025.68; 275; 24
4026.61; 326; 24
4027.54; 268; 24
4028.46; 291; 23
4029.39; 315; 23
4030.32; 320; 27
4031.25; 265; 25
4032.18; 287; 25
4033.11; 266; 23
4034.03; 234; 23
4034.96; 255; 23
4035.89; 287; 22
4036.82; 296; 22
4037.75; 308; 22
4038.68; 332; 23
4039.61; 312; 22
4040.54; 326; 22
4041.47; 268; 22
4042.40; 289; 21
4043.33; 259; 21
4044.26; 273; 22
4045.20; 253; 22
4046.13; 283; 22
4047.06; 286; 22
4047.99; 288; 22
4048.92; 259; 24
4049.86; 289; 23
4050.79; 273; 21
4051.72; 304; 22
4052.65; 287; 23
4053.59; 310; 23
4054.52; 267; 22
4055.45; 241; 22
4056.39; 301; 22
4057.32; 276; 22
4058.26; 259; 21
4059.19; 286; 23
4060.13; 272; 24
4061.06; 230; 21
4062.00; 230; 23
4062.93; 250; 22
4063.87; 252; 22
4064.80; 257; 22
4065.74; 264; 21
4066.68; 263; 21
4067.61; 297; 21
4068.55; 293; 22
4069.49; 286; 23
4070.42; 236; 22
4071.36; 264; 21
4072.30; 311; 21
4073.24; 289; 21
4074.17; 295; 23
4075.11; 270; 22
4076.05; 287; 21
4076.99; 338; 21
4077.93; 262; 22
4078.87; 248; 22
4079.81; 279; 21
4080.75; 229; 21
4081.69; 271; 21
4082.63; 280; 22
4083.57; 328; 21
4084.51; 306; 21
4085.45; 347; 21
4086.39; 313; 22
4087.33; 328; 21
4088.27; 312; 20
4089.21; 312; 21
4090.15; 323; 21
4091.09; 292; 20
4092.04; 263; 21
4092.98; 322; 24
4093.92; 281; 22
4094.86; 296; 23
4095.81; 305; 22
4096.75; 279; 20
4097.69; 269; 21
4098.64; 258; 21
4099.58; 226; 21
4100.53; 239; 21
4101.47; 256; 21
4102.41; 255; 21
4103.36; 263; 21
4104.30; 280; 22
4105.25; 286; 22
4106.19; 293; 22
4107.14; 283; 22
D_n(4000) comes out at 1.80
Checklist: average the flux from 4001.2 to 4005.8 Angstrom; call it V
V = 288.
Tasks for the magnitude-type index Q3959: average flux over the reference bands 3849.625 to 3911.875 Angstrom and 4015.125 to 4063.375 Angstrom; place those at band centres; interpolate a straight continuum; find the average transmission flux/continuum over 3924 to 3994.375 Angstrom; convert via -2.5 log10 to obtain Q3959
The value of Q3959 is 0.27 mag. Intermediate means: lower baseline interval 177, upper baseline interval 286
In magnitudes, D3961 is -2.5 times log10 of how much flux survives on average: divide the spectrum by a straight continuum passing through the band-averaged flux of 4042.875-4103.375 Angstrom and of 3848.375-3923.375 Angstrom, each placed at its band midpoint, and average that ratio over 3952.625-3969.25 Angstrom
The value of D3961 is 0.27 mag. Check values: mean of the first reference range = 180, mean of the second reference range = 279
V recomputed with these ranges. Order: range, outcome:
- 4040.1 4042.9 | 294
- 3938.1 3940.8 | 147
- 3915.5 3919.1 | 207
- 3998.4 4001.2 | 270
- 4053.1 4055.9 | 273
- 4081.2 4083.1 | 275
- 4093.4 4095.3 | 290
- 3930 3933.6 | 96.5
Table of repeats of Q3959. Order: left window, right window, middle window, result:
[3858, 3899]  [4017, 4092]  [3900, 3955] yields 0.12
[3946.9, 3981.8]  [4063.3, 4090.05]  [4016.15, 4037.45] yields -0.22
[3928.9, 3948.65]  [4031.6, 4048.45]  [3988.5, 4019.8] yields -0.23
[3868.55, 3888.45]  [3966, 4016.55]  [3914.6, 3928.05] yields 0.07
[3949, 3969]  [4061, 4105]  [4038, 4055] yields -0.15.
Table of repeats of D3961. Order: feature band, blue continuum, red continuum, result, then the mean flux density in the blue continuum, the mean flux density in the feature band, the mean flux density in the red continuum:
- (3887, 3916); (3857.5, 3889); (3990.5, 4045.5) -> -0.090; 160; 202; 290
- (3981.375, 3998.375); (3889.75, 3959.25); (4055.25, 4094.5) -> -0.166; 182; 263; 282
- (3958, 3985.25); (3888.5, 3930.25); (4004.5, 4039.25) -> 0.368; 191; 179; 297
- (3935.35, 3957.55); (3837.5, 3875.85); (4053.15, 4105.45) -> 0.159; 164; 182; 279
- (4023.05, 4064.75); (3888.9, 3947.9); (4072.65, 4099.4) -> -0.073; 176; 280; 292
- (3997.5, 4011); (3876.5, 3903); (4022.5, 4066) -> -0.127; 174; 284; 280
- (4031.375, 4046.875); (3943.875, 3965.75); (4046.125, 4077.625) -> -0.098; 192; 283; 276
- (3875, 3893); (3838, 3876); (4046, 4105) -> 0.103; 164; 162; 280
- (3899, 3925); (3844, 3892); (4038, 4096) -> -0.070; 165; 204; 284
